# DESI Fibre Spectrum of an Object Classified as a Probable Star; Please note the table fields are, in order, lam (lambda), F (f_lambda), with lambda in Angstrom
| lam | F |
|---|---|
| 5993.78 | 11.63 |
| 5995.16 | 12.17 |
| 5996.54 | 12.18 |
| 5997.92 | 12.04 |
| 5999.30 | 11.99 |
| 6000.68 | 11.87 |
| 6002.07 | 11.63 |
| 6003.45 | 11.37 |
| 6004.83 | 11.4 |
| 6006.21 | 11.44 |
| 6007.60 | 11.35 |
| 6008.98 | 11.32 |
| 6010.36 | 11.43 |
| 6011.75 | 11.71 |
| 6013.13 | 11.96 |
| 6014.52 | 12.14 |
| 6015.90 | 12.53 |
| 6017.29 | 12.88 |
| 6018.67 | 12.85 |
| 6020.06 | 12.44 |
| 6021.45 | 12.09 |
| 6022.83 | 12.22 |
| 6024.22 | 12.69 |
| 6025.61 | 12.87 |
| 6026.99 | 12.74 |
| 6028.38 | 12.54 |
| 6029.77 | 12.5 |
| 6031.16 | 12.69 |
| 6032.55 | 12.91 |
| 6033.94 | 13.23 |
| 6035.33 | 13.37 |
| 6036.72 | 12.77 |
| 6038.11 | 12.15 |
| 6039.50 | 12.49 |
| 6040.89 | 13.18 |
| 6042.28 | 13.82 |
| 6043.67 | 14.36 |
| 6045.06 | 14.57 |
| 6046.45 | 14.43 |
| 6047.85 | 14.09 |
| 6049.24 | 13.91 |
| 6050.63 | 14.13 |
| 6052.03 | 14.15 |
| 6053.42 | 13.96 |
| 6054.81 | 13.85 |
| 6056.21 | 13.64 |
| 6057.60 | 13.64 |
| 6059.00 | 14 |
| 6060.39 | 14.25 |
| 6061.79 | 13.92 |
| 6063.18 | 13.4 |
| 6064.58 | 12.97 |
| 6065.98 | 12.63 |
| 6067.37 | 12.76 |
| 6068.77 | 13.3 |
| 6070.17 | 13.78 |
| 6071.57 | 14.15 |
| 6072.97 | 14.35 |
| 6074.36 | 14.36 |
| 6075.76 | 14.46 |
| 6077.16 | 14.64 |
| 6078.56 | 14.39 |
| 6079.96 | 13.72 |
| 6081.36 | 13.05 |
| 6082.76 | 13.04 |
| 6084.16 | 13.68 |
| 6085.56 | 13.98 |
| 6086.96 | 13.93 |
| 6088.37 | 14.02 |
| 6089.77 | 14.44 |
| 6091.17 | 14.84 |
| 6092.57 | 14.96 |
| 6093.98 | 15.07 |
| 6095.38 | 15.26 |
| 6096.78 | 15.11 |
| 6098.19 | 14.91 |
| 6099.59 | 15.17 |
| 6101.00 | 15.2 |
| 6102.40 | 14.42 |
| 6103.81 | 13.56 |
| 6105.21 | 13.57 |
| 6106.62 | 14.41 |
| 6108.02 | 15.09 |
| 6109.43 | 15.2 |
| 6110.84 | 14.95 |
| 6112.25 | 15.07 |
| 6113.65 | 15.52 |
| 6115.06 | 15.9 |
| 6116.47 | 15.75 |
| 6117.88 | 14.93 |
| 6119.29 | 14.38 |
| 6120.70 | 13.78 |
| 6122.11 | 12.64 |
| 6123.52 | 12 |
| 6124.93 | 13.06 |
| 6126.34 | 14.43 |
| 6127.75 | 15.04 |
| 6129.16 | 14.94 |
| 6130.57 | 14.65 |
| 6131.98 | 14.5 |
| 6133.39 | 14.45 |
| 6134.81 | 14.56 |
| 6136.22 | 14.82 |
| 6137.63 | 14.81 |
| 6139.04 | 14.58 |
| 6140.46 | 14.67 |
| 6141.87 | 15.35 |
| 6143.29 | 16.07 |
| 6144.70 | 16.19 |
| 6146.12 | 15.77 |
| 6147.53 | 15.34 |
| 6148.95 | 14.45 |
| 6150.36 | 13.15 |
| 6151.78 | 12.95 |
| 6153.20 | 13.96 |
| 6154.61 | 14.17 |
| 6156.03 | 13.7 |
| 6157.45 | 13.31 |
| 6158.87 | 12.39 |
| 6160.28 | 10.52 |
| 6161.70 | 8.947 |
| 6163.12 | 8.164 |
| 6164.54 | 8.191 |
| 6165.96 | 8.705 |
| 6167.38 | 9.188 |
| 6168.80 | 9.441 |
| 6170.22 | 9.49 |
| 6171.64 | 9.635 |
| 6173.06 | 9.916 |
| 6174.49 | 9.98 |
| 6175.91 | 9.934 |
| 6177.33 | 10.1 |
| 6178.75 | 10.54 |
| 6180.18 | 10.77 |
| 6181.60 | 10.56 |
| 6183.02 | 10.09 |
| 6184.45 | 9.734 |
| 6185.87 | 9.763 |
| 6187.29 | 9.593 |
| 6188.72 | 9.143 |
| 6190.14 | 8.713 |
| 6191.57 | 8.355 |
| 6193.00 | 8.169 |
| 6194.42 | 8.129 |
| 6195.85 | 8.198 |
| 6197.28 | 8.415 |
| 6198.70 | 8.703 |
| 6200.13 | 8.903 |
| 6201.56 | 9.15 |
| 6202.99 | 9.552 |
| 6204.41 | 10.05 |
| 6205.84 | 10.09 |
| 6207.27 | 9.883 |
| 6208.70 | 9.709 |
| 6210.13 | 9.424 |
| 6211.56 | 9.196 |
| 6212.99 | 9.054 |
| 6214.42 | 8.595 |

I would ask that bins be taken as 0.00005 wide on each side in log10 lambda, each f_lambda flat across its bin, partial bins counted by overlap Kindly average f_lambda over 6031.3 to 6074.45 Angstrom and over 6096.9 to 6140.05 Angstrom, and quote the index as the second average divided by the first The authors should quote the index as 1.07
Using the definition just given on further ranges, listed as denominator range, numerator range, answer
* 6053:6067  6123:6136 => 1.05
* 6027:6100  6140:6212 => 0.78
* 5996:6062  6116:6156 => 1.13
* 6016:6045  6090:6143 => 1.14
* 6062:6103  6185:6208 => 0.64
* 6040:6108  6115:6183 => 0.91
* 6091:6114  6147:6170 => 0.78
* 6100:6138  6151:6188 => 0.73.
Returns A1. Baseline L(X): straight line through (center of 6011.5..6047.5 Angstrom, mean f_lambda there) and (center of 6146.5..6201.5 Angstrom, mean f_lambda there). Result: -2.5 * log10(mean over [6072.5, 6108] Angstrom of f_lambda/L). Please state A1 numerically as -0.212 mag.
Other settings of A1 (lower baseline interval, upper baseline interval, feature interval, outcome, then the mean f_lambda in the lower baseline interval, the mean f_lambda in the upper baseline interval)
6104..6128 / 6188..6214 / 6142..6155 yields -0.188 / 14.4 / 9.04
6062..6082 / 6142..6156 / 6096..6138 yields -0.023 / 13.7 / 14.7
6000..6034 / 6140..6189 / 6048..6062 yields -0.163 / 12.2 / 11.5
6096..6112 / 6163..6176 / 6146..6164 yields -0.203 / 14.7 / 9.28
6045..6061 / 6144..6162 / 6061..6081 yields 0.014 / 14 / 13.6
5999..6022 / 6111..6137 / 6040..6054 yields -0.106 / 11.9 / 14.5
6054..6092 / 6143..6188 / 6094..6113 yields -0.138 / 13.8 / 11.4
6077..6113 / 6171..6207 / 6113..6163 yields -0.160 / 14.4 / 9.45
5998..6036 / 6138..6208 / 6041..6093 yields -0.179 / 12.2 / 10.9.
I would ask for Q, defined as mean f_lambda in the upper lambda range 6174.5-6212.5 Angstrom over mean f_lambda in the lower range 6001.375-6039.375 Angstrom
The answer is 0.8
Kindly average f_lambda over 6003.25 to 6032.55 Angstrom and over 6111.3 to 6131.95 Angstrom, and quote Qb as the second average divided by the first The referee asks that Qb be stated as 1.2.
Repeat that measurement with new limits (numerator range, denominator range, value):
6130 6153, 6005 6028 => 1.21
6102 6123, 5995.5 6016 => 1.24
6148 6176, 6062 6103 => 0.78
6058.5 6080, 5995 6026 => 1.15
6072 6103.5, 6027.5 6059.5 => 1.07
